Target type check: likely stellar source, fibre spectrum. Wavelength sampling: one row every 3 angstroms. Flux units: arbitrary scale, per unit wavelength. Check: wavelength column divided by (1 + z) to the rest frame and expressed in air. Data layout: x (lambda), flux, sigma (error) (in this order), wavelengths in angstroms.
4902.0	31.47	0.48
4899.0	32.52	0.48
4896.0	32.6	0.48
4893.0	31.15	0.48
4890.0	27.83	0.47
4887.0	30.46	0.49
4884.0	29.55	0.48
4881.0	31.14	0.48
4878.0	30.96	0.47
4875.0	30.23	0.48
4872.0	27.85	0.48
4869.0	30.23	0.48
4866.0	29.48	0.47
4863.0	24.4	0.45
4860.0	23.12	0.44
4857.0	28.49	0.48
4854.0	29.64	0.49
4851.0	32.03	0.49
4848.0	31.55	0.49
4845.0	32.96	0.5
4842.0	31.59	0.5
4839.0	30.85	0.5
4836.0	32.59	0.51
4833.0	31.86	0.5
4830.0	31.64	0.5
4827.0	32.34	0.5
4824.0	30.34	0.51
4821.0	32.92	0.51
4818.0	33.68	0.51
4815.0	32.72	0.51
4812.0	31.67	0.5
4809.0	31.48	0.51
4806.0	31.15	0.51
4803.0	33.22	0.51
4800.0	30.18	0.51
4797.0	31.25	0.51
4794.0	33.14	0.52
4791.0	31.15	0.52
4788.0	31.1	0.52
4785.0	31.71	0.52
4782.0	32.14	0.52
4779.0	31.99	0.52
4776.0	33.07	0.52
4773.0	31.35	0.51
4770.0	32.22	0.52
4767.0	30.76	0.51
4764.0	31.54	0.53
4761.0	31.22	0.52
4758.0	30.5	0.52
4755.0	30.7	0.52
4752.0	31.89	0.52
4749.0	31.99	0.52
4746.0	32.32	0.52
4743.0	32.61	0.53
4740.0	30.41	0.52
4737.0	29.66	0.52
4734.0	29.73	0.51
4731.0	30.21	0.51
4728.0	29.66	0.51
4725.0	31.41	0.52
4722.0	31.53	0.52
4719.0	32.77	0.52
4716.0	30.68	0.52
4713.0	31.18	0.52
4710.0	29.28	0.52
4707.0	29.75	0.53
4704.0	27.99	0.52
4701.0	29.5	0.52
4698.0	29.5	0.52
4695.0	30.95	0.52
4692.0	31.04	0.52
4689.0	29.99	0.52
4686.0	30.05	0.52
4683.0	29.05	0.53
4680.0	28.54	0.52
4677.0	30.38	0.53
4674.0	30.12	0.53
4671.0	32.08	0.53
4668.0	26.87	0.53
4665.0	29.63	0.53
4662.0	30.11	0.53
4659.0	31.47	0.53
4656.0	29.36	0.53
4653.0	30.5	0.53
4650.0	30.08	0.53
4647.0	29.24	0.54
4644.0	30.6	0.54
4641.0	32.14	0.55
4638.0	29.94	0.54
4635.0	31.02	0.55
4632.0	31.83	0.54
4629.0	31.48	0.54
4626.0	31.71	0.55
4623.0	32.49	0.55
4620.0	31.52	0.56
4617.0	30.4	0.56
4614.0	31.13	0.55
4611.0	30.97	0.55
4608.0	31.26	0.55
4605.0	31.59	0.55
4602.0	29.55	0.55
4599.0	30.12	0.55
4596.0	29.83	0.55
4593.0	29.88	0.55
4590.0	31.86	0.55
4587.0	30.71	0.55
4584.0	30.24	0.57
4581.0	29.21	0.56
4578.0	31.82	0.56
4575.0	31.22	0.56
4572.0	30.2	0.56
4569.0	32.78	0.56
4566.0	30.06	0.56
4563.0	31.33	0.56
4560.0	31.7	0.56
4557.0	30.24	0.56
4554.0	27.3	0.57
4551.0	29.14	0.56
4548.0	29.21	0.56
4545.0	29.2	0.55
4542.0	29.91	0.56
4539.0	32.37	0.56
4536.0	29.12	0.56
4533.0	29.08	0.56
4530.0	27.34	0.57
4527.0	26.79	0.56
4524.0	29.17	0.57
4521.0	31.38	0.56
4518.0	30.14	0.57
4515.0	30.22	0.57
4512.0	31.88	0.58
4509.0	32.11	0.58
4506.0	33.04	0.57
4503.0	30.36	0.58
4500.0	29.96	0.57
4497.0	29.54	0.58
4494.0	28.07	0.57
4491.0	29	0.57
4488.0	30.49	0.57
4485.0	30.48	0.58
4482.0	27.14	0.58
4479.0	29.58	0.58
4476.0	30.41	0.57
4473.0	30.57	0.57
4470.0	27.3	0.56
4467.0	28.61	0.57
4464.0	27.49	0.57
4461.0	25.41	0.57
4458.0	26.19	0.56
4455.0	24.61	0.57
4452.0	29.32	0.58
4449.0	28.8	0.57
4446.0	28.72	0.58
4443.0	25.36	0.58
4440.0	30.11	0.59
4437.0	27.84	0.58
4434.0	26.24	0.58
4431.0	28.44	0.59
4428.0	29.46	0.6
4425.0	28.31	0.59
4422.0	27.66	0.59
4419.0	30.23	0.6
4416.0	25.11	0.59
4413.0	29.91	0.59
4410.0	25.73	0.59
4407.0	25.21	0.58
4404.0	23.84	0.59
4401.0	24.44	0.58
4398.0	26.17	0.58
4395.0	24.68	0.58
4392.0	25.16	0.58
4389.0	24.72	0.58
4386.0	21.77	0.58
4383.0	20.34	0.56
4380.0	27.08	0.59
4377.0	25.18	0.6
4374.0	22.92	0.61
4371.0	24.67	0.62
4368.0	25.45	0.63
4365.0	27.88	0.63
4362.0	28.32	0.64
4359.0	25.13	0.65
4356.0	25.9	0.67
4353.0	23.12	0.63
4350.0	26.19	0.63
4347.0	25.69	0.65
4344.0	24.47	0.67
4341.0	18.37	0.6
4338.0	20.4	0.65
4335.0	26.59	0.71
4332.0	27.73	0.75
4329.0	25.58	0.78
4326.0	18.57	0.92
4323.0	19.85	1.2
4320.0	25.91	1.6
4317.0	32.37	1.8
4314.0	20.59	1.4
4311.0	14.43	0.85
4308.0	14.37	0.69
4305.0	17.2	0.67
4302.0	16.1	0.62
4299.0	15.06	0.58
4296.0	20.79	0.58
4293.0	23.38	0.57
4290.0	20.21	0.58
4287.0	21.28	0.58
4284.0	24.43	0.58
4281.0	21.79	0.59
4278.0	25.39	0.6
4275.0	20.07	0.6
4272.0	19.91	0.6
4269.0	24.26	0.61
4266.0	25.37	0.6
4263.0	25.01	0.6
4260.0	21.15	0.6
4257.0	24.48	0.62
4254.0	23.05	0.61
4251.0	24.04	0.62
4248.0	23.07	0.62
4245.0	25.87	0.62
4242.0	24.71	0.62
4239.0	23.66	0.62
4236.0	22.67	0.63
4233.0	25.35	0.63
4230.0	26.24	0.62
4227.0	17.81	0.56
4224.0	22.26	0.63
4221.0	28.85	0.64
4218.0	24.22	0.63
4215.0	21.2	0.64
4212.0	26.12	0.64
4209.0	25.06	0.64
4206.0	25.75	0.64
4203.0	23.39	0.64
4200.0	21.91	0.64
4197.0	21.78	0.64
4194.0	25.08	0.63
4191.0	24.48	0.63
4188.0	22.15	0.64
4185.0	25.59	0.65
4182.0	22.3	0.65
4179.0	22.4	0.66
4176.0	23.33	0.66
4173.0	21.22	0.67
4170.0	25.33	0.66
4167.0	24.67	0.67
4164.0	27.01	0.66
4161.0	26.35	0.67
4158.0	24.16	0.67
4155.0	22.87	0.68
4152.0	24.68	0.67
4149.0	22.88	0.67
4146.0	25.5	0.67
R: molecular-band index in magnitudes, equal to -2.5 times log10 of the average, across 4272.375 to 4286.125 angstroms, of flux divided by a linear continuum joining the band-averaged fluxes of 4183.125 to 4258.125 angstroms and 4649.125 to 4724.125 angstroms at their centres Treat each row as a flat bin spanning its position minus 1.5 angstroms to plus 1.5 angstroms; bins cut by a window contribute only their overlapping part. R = 0.10 mag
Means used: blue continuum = 23.9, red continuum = 30.1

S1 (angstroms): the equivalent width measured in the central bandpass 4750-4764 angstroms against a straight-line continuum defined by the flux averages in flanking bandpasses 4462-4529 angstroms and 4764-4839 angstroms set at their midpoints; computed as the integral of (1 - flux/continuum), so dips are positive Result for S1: 0.2 angstroms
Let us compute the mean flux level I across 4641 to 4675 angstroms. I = 30.1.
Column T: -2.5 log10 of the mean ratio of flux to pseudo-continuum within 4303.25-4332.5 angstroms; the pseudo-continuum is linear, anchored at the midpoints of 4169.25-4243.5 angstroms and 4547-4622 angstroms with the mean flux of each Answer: 0.20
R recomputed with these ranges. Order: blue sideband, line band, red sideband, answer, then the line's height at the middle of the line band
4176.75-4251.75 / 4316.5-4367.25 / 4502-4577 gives 0.07 mag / 26.3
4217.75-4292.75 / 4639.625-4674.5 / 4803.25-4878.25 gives -0.07 mag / 28.4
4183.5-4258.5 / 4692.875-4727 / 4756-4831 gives 0.01 mag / 30.6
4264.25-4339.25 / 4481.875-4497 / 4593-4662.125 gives -0.09 mag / 26.9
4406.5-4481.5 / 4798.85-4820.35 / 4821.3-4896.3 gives -0.08 mag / 29.9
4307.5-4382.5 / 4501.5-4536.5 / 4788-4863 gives -0.14 mag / 26.6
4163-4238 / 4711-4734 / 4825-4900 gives -0.07 mag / 28.9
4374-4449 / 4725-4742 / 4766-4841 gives 0.03 mag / 30.9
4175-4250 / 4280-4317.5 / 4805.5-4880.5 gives 0.24 mag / 24.7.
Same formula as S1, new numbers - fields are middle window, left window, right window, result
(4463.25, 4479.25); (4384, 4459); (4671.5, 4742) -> -1.0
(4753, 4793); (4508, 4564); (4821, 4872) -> -1.9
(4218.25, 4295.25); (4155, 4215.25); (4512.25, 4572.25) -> 5.5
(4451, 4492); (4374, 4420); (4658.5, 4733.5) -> -2.9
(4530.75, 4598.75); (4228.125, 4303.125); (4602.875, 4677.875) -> -2.7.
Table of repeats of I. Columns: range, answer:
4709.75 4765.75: 31.1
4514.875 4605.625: 30.1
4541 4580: 30.3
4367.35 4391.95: 24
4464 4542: 29.7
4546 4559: 29.1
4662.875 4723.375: 30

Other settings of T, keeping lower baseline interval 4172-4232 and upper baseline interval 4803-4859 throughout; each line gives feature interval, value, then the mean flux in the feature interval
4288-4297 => 0.15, 21.5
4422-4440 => -0.07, 28.2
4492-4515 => -0.12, 30.6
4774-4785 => -0.04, 32.3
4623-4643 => -0.08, 31.4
